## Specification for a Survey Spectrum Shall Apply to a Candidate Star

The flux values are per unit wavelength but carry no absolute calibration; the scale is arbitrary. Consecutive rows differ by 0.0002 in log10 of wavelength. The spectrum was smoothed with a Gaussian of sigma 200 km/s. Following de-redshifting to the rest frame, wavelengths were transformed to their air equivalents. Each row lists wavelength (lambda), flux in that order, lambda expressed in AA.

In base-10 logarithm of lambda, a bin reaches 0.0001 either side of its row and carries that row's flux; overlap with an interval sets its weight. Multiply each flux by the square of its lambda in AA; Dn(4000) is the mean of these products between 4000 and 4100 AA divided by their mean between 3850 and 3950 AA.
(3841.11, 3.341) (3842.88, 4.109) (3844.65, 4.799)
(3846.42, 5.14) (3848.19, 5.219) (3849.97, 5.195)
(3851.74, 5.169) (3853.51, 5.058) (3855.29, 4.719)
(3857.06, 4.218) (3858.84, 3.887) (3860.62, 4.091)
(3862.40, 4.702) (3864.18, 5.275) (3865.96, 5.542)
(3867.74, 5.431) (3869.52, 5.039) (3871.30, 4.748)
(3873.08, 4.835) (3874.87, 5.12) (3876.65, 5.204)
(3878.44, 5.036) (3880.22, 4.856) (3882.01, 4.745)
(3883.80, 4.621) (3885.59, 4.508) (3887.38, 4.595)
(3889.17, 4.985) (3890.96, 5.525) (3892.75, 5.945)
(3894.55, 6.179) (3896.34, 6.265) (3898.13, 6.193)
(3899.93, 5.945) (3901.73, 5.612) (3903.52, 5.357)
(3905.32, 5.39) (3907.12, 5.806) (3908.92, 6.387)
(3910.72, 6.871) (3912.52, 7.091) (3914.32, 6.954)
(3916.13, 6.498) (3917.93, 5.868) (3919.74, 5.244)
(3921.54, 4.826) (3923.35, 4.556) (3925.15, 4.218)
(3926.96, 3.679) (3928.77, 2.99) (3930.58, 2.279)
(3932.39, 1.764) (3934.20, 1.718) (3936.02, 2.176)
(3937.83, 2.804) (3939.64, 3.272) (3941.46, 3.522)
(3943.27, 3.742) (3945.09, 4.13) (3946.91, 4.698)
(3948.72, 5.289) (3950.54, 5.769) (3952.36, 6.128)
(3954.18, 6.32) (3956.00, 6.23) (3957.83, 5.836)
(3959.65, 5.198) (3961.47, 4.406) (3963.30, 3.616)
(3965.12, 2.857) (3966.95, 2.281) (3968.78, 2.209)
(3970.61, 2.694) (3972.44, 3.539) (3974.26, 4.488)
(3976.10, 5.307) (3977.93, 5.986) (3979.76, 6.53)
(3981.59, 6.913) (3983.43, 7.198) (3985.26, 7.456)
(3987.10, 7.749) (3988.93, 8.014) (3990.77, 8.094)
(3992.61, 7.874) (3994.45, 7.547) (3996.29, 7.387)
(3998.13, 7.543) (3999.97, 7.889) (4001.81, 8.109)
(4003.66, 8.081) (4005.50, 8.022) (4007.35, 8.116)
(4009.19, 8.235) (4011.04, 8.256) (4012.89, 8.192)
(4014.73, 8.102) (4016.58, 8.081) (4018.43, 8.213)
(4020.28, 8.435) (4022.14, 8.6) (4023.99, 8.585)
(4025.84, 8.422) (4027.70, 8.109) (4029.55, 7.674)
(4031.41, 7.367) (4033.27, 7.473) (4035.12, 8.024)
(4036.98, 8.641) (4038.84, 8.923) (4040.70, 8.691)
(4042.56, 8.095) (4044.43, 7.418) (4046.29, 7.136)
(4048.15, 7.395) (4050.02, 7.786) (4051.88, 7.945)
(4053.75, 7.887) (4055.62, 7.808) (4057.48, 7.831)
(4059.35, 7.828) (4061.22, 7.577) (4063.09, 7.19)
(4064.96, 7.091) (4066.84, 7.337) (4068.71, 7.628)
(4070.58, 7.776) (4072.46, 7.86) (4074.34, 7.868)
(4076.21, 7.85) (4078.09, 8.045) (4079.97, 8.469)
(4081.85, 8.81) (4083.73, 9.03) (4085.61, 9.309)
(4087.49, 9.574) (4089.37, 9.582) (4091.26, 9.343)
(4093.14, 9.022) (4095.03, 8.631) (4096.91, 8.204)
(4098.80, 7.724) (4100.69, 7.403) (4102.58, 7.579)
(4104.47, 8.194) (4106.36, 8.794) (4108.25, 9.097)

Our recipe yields 1.8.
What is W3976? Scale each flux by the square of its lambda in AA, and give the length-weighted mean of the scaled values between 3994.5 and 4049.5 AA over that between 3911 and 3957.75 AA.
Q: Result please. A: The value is 1.85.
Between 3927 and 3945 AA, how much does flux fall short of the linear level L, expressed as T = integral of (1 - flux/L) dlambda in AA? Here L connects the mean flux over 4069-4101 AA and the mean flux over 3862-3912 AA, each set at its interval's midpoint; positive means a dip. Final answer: 9.8 AA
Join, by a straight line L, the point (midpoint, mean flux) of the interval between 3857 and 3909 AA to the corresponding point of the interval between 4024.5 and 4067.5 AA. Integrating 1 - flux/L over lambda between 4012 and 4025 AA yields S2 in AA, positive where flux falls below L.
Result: -1.7 AA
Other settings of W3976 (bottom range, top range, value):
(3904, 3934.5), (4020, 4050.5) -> 1.74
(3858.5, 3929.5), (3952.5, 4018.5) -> 1.28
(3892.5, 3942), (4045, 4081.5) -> 1.72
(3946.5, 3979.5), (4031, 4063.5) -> 1.77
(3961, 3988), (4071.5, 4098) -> 1.87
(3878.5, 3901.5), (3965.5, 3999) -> 1.17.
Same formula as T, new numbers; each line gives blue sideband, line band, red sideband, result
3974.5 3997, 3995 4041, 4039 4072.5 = -4.6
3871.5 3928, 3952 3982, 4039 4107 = 8.3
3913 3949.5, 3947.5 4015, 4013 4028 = 2.1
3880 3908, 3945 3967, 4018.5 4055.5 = 5.3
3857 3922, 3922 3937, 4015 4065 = 7.6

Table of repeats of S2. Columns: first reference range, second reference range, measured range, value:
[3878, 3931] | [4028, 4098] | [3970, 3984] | 2.7 AA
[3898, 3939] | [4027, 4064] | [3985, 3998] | -2.4 AA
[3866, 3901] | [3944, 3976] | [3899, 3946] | 3.2 AA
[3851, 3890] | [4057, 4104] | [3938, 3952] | 3.9 AA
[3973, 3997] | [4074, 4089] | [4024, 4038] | -0.4 AA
